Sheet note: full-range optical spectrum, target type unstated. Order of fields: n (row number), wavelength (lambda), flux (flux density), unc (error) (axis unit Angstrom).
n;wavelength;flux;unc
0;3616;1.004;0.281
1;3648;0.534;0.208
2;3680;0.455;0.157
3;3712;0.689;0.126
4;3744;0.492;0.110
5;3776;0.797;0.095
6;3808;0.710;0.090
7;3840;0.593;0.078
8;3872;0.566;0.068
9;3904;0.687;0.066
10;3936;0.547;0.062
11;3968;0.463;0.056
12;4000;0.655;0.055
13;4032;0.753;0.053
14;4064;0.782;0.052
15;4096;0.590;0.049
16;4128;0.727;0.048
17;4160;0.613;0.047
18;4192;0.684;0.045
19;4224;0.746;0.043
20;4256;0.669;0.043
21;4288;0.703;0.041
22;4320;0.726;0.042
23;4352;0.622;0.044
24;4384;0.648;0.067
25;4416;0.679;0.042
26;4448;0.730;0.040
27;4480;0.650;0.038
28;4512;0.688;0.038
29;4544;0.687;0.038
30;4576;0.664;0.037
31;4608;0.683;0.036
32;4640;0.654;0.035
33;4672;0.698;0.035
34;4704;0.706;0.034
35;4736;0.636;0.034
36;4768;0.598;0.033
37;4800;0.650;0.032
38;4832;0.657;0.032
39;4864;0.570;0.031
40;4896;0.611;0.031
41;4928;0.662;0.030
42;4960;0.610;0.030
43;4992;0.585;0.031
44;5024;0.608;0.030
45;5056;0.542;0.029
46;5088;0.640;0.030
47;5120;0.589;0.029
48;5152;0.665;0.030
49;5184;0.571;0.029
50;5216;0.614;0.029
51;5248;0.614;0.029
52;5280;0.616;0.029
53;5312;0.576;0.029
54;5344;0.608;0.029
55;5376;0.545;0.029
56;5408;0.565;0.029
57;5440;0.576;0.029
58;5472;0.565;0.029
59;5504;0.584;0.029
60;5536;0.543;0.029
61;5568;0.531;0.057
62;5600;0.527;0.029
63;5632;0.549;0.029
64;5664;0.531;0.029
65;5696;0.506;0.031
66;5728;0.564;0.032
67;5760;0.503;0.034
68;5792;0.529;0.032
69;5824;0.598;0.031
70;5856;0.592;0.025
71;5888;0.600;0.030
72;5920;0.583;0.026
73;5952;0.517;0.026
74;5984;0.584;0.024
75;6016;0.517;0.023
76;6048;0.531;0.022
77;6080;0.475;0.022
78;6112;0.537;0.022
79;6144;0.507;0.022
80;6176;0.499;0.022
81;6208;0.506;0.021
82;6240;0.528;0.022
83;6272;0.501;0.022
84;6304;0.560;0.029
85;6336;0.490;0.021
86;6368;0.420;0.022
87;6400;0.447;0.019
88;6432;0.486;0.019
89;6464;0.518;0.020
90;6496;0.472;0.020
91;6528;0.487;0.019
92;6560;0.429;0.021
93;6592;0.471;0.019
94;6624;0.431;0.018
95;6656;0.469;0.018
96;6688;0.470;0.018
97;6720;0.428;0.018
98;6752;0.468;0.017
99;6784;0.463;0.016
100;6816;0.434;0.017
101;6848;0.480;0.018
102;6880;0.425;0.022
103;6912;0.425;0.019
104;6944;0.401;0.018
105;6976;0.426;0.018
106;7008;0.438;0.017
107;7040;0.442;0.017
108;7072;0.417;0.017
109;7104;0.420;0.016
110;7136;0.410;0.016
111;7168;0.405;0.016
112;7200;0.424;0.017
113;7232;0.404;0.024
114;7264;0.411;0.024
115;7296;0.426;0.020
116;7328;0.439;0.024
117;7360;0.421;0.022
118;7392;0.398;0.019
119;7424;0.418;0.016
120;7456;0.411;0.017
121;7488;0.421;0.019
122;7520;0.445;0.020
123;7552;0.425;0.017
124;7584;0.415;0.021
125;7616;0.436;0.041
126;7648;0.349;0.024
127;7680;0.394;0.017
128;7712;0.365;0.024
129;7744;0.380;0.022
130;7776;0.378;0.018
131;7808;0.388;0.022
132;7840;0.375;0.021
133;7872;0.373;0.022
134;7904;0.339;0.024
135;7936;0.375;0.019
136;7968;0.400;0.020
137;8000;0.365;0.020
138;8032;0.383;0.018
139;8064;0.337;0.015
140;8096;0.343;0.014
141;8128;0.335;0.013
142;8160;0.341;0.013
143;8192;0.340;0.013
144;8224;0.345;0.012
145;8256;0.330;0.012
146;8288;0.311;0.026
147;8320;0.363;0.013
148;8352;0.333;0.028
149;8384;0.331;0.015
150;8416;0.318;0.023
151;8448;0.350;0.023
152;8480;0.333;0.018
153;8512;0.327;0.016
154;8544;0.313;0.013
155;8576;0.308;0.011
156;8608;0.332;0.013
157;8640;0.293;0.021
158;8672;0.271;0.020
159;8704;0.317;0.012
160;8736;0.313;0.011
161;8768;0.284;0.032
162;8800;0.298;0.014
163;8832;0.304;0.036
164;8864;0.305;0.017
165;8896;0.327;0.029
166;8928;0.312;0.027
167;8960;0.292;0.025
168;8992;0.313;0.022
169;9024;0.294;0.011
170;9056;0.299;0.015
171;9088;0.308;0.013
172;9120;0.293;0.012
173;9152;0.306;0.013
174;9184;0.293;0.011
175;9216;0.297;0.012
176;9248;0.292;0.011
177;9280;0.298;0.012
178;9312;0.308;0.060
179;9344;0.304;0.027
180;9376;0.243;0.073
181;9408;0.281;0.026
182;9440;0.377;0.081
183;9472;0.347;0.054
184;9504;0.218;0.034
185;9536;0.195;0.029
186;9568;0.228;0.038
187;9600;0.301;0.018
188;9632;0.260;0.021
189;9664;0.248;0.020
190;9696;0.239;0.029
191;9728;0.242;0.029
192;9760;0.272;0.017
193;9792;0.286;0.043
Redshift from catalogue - 0.00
